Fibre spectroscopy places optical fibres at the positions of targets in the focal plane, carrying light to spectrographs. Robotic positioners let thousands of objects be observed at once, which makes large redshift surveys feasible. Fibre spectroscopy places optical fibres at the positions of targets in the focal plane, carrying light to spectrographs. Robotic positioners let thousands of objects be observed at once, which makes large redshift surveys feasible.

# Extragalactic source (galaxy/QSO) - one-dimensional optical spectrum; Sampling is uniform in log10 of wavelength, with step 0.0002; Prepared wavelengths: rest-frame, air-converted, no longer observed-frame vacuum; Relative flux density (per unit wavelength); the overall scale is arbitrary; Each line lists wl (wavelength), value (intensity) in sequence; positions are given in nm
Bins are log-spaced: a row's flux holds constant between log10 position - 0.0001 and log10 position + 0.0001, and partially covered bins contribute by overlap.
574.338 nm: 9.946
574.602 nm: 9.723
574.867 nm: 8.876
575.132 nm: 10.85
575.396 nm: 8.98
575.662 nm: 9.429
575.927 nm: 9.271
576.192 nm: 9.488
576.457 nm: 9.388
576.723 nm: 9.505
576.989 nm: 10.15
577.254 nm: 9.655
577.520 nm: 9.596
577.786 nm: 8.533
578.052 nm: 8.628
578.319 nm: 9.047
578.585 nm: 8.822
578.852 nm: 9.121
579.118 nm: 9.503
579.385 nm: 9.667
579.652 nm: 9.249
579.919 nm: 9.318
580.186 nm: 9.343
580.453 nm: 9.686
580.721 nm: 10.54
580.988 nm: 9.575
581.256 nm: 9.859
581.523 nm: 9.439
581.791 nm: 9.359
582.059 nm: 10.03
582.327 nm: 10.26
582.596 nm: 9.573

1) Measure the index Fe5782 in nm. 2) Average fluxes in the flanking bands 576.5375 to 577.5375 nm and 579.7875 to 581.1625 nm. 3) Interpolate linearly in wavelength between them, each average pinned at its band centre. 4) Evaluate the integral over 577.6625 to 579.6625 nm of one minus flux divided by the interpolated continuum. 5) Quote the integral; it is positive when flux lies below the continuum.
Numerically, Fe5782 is 0.13 nm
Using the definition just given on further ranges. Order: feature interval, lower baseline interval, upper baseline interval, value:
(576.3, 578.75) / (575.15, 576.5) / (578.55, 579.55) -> 0.03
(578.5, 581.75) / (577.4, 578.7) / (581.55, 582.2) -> -0.07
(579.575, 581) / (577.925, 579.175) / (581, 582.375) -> -0.03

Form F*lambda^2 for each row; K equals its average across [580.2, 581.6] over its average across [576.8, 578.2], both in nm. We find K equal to 1.06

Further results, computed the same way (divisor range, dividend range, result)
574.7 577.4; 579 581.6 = 1.02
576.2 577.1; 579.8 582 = 1.02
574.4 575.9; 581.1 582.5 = 1.05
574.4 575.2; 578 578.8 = 0.92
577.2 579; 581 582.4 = 1.09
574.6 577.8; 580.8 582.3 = 1.04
